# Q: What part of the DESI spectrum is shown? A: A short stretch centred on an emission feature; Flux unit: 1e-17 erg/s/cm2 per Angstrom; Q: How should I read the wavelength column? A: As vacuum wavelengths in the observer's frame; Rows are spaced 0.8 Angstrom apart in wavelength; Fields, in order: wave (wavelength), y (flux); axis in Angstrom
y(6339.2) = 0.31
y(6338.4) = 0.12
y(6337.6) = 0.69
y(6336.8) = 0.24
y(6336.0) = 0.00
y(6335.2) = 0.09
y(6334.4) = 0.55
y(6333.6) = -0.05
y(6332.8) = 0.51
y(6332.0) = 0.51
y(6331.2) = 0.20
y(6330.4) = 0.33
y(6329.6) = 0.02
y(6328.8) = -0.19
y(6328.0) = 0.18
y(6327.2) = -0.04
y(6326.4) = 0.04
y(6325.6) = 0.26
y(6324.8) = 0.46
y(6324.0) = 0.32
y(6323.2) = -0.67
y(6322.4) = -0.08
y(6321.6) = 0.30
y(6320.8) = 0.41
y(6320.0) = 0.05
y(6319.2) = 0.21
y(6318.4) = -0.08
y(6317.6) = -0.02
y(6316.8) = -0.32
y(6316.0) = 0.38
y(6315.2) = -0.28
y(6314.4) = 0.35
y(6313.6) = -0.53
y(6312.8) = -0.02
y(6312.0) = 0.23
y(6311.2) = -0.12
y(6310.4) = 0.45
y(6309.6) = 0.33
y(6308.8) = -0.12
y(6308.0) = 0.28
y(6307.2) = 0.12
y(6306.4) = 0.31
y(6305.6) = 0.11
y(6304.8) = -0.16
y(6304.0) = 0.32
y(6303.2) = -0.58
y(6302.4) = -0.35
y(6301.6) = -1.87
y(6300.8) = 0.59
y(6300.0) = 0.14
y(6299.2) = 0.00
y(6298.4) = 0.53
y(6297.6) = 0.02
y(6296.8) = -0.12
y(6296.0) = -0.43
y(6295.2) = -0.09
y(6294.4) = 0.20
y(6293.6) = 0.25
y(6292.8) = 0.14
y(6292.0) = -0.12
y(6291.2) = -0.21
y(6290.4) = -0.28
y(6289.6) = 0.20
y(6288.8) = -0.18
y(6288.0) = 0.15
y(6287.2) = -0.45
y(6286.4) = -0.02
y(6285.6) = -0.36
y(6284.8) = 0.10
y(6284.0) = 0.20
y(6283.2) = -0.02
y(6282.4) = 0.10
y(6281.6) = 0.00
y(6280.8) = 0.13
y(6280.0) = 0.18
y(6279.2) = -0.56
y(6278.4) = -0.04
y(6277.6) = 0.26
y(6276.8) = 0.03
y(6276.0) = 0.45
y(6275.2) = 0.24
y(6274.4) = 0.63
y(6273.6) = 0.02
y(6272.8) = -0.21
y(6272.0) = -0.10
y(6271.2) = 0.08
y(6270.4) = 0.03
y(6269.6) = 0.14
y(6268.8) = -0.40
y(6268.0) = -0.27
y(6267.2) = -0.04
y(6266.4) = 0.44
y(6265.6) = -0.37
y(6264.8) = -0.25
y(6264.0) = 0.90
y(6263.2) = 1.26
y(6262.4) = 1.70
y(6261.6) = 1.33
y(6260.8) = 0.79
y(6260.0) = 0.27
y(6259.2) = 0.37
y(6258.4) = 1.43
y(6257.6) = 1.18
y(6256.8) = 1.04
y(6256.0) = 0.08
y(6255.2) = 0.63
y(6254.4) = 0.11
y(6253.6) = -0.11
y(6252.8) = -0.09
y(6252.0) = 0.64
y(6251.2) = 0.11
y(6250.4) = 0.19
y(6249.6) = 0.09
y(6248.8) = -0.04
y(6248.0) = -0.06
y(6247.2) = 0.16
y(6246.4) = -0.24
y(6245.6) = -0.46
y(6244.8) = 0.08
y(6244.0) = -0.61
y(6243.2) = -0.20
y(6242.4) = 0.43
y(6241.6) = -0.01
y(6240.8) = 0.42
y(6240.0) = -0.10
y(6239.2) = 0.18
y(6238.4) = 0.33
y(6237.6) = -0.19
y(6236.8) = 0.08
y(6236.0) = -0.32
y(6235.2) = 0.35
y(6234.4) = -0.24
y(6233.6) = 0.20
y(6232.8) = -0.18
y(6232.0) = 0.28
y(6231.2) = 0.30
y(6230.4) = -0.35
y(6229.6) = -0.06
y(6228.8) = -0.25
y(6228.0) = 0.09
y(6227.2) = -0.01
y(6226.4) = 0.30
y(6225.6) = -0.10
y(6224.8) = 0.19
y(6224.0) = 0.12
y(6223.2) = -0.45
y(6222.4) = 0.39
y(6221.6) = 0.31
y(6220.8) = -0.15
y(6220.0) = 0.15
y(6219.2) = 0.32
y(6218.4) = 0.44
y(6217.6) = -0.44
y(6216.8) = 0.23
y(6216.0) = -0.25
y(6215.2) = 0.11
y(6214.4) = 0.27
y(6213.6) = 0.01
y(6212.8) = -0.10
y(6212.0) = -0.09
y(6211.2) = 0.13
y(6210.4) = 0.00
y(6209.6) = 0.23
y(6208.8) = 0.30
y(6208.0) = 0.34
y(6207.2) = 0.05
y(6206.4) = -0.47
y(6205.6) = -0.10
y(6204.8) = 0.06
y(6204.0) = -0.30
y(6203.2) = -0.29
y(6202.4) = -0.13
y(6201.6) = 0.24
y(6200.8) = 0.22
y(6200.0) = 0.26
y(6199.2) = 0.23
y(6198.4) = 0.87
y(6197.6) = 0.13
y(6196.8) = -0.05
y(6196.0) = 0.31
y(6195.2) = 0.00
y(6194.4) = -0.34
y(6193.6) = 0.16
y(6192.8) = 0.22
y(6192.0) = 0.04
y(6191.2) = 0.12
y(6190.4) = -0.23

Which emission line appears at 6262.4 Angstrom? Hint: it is [O II]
